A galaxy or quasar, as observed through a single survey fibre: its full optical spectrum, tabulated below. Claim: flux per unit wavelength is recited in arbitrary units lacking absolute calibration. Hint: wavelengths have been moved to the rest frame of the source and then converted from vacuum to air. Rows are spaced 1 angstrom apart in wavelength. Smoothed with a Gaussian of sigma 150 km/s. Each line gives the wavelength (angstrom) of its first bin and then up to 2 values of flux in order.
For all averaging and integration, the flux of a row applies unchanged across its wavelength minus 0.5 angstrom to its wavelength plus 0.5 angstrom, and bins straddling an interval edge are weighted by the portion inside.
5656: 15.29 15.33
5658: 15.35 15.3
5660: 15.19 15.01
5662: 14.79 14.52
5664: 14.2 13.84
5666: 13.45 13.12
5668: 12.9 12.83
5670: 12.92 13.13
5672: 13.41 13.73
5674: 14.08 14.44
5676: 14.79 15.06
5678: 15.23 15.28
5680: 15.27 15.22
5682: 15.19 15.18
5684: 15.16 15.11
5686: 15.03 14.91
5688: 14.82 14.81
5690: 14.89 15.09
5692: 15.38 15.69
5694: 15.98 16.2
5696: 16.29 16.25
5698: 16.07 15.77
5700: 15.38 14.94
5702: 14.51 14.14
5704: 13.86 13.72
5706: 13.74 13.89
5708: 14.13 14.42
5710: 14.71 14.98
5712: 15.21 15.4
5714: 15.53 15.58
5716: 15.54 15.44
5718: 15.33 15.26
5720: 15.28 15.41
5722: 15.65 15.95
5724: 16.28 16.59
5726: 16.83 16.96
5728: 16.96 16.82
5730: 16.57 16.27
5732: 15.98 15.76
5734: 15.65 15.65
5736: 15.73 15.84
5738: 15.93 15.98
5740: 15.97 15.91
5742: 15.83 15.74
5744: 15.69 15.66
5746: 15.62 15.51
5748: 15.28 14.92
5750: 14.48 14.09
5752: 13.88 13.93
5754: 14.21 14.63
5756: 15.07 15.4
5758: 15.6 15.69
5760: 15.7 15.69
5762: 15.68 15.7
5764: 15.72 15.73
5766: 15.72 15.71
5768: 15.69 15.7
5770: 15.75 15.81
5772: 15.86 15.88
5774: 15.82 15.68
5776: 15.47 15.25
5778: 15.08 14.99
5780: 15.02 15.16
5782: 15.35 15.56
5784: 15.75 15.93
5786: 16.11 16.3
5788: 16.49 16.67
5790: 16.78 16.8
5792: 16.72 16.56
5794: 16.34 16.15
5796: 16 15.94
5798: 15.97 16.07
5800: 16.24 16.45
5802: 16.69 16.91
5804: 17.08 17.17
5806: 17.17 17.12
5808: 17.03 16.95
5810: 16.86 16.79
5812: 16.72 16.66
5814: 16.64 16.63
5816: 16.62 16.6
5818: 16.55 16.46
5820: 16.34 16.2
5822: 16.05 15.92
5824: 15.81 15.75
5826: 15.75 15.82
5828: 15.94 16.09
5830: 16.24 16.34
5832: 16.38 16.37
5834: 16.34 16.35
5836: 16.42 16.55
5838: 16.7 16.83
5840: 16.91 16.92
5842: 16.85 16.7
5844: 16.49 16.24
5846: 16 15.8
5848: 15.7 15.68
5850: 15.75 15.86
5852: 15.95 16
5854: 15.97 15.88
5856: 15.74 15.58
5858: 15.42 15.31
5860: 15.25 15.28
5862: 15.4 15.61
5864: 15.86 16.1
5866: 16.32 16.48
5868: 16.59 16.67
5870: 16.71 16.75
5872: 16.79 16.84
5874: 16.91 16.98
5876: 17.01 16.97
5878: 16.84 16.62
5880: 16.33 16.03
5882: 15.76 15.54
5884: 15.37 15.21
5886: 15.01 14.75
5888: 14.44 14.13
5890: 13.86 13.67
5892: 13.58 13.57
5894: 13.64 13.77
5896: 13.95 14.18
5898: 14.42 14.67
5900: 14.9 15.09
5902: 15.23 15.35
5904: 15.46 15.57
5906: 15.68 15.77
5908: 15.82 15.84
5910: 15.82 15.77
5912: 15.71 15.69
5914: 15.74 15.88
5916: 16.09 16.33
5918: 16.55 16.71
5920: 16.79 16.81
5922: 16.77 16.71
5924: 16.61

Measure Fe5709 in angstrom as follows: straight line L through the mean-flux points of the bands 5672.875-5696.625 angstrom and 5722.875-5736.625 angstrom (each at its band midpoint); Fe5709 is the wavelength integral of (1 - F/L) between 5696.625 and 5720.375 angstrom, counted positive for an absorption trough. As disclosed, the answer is 1.2 angstrom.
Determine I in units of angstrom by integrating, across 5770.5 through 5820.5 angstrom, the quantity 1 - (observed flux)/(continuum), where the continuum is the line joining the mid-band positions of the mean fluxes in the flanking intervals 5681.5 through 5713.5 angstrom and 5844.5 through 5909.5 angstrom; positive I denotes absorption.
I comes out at -3.1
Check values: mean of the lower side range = 15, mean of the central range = 16.3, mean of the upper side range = 15.6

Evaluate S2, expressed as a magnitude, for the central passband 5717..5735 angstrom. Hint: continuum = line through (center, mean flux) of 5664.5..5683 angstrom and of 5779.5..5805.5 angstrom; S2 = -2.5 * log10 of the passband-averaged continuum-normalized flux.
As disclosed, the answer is -0.07 mag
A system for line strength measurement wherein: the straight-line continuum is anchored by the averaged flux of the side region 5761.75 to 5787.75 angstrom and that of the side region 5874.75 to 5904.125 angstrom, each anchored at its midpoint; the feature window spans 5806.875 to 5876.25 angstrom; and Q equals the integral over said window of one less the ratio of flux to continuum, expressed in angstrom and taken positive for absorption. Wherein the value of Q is -4.4 angstrom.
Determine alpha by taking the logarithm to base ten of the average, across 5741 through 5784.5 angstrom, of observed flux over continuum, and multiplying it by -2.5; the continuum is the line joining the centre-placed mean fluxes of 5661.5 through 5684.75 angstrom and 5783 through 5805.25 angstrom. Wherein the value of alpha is 0.03 mag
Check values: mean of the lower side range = 14.3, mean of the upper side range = 16.4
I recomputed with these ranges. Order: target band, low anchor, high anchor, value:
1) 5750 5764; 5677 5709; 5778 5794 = 0.6 angstrom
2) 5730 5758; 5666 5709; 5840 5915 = -0.8 angstrom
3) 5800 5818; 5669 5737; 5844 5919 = -1.6 angstrom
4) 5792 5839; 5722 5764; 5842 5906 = -2.5 angstrom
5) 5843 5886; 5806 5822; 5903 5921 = 0.6 angstrom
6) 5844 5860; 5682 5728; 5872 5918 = -0.4 angstrom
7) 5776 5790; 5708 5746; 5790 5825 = 0.5 angstrom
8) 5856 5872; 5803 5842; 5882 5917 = -0.3 angstrom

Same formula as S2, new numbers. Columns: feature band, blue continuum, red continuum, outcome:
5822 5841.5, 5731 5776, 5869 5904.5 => -0.060 mag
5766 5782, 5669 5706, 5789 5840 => 0.030 mag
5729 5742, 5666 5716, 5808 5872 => -0.054 mag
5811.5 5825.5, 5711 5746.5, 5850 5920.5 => -0.042 mag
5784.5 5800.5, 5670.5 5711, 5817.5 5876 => -0.040 mag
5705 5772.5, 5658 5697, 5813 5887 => -0.019 mag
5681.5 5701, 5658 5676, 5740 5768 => -0.077 mag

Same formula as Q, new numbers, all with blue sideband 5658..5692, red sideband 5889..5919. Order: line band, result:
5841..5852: -0.9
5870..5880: -1.2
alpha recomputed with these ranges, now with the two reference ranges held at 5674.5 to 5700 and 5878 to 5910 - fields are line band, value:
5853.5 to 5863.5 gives -0.04 mag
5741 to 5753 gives 0.01 mag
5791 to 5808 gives -0.10 mag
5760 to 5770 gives -0.04 mag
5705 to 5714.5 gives 0.05 mag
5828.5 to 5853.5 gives -0.08 mag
